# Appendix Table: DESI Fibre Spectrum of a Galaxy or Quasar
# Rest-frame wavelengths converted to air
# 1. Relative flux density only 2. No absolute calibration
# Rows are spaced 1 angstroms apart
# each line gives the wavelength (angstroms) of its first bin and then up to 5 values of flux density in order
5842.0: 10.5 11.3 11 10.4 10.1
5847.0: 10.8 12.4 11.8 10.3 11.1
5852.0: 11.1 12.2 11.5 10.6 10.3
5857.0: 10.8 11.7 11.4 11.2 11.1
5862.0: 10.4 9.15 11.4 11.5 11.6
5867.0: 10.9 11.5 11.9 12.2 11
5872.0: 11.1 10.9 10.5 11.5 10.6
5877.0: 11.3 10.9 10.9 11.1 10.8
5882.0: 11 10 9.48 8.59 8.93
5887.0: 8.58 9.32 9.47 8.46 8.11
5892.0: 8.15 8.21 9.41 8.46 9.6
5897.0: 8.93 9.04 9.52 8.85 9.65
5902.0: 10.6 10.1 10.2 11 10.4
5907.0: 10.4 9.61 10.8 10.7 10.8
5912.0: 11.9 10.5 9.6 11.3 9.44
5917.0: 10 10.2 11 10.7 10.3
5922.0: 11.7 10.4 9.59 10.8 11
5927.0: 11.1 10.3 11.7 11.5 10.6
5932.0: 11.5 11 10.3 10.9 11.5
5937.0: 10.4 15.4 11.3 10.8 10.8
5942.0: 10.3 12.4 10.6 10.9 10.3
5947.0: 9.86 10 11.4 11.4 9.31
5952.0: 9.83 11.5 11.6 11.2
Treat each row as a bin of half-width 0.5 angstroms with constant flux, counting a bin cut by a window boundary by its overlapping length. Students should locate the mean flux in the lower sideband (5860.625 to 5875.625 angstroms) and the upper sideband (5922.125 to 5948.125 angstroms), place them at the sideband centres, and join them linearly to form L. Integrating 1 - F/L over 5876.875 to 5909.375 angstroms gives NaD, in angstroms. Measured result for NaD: 4.1 angstroms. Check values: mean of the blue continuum 11.1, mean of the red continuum 11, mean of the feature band 9.67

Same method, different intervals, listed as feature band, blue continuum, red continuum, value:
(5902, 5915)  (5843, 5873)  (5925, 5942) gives 0.8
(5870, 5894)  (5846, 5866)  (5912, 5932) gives 2.1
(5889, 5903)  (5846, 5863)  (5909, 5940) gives 2.5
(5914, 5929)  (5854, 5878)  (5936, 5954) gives 0.6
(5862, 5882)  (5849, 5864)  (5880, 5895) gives -2.0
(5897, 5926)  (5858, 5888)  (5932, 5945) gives 2.0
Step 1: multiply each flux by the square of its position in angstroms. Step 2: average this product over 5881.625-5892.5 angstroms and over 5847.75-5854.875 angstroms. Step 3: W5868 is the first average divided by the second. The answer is 0.81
